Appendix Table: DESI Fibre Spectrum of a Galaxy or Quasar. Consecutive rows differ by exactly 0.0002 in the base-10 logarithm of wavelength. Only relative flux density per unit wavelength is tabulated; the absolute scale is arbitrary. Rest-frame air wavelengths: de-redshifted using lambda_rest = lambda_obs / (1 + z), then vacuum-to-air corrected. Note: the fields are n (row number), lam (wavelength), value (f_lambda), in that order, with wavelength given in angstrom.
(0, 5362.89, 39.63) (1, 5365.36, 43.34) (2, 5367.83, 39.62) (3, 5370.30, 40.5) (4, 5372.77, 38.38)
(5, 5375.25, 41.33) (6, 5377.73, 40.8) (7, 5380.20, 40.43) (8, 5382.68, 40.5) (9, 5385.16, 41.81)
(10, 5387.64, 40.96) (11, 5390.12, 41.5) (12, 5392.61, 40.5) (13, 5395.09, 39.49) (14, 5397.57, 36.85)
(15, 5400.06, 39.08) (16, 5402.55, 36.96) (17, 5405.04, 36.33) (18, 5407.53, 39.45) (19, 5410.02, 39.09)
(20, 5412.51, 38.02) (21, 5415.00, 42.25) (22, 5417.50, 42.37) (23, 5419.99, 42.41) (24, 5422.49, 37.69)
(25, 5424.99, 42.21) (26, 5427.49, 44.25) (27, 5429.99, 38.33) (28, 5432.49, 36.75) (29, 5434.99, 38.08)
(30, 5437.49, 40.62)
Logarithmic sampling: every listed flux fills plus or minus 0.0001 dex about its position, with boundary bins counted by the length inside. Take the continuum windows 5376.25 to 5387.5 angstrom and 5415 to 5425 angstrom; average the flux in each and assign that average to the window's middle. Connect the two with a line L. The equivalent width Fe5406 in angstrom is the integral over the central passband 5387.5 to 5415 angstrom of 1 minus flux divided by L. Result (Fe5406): 1.36 angstrom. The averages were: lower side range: 40.9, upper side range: 41.2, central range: 39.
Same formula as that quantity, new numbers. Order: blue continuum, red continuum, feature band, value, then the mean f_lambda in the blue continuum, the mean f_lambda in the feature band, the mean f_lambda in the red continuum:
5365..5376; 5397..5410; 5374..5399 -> -0.8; 40.4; 40.4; 37.9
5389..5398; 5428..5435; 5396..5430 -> -0.6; 39.8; 39.7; 38.4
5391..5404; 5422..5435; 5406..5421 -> -0.5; 38.6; 40.5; 39.8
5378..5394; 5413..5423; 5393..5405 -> 0.9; 40.9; 38.1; 41.2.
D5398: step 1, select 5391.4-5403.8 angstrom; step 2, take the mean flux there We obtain 38.6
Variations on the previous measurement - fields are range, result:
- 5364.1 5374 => 40.5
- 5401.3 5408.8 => 37.6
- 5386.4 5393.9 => 41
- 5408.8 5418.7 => 40.4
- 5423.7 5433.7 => 40.4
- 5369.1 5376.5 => 40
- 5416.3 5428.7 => 41.8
